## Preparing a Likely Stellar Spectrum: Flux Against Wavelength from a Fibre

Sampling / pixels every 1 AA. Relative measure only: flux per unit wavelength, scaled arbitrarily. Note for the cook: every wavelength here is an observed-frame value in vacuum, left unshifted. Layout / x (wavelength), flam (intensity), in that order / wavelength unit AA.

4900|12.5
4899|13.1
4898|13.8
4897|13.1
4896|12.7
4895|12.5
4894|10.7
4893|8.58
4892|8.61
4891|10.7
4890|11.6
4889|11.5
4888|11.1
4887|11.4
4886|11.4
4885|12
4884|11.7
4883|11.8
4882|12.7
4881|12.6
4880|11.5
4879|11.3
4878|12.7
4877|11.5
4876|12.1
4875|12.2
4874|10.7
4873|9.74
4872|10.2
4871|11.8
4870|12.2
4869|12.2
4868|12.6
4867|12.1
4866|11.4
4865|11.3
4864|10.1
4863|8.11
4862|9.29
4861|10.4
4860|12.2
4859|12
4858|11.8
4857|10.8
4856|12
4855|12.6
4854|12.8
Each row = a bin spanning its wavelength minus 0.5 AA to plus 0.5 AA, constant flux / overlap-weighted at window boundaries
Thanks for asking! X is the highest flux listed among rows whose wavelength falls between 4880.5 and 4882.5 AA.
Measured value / 12.7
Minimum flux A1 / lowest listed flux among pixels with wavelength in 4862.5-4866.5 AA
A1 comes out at 8.11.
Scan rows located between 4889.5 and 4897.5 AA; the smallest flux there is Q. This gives 8.58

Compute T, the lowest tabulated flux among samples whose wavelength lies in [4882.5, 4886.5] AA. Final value 11.4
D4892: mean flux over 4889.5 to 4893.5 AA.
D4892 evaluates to 9.87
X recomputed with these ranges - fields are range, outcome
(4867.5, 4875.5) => 12.6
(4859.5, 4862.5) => 12.2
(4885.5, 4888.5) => 11.4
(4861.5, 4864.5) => 10.1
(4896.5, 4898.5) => 13.8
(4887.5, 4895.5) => 12.5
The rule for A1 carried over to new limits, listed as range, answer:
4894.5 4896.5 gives 12.5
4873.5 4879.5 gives 10.7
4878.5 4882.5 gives 11.3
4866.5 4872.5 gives 10.2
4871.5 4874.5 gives 9.74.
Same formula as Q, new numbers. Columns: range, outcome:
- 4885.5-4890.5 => 11.1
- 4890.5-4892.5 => 8.61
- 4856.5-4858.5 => 10.8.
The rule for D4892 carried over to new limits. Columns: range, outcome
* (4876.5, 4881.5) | 11.9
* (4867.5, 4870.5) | 12.3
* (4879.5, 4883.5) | 12.2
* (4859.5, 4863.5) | 10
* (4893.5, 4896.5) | 12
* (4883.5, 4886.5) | 11.7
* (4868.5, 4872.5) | 11.6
